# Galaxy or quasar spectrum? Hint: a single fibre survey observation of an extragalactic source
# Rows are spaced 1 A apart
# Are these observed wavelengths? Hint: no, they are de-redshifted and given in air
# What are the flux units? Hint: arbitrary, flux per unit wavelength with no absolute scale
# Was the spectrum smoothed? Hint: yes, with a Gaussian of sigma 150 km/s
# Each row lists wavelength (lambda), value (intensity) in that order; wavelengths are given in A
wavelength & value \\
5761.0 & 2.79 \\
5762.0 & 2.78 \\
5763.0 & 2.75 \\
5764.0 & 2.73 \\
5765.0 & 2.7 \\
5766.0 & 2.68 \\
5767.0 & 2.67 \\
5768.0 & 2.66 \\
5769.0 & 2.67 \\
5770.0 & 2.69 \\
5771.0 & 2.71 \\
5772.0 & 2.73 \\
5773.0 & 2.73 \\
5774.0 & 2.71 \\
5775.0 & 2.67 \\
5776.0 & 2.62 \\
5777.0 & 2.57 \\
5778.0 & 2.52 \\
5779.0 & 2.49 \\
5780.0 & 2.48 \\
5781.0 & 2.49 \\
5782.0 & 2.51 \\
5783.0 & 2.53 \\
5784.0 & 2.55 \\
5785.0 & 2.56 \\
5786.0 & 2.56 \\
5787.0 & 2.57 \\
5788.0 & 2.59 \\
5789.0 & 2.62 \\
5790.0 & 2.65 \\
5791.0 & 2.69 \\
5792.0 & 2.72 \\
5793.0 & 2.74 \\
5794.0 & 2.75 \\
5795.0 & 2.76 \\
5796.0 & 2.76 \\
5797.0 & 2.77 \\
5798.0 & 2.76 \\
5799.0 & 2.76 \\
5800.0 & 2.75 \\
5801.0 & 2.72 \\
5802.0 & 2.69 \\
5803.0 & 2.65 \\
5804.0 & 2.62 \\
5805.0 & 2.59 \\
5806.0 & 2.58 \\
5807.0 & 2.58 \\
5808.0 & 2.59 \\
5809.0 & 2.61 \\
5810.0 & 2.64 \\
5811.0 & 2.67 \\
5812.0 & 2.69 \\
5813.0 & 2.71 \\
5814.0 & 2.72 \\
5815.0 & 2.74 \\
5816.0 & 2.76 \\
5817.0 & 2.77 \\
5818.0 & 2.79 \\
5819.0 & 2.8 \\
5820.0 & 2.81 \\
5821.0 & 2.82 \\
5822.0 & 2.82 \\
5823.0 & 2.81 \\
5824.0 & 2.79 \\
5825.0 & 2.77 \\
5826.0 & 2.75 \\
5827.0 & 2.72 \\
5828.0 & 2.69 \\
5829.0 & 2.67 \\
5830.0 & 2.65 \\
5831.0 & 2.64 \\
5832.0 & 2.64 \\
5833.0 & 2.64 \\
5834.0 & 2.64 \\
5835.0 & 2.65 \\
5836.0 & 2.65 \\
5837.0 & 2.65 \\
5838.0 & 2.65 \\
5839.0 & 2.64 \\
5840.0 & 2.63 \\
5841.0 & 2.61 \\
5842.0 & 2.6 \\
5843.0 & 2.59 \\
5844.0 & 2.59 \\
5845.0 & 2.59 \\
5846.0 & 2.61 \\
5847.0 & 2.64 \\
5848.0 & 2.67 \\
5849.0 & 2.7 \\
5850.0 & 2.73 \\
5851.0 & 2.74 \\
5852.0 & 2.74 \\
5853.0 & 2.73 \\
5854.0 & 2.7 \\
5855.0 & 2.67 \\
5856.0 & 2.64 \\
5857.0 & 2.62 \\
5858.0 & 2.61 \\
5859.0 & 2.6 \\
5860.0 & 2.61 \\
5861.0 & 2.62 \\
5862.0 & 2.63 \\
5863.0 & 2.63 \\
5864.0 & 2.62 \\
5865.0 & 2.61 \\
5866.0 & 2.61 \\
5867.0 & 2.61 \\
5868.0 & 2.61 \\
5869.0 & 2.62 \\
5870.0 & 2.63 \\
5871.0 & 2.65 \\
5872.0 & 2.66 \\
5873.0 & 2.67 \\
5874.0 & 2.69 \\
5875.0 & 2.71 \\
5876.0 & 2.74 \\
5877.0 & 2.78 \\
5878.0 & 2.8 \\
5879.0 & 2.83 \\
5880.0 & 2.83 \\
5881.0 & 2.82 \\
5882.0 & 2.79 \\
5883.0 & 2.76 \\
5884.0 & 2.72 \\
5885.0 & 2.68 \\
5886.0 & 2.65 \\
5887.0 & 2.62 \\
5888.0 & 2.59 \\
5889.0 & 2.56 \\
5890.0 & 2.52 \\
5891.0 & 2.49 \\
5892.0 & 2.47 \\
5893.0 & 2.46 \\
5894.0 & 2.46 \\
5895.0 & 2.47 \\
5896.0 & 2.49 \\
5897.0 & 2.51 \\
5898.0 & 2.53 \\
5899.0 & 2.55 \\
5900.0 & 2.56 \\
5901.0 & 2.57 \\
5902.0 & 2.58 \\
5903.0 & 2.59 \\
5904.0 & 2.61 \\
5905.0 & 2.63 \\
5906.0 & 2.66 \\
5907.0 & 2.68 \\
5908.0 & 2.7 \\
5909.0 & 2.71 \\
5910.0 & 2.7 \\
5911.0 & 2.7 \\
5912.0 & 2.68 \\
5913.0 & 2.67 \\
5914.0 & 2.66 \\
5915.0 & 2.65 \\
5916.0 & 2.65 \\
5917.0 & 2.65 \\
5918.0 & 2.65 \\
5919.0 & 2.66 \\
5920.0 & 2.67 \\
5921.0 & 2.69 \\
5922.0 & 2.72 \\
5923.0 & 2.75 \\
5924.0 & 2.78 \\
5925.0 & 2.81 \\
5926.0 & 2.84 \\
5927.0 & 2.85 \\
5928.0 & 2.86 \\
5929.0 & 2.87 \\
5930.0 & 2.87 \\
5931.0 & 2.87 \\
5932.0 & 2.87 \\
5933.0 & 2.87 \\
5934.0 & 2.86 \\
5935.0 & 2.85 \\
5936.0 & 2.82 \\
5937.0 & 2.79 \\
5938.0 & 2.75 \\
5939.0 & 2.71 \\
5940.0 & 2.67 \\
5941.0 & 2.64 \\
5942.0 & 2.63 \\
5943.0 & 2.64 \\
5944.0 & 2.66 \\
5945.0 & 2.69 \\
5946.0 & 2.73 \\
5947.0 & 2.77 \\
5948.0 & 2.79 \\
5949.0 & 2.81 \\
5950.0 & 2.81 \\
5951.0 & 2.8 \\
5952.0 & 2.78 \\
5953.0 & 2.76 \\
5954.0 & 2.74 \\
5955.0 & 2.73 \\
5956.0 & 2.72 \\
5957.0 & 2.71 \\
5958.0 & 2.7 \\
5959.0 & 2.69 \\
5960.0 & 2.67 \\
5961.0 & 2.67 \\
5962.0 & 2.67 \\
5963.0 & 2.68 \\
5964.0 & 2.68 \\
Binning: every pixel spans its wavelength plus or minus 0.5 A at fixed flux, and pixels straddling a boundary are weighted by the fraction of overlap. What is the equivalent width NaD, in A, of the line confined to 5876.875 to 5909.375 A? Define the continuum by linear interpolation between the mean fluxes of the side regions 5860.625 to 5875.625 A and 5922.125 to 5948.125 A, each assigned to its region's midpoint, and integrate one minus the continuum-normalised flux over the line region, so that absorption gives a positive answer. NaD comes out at 0.8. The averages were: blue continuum 2.64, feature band 2.62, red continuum 2.78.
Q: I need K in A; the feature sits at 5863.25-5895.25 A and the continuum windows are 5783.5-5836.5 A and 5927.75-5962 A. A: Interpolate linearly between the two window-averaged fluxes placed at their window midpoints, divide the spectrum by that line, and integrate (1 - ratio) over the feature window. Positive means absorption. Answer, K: 0.9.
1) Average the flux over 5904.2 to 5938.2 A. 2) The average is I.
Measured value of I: 2.75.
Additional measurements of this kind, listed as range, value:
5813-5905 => 2.66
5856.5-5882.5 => 2.68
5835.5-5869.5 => 2.64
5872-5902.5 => 2.63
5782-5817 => 2.67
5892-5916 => 2.6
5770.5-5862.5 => 2.67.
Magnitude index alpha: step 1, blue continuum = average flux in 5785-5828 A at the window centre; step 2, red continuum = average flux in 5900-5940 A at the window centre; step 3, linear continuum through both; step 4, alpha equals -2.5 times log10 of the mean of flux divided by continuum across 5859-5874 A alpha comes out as 0.04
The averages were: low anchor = 2.7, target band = 2.63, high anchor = 2.73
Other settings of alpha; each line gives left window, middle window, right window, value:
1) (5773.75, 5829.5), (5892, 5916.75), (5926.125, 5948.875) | 0.06 mag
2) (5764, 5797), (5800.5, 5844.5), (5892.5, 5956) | -0.01 mag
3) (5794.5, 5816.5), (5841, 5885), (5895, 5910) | -0.02 mag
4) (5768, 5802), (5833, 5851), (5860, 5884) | 0.01 mag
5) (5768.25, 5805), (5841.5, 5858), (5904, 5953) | 0.01 mag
